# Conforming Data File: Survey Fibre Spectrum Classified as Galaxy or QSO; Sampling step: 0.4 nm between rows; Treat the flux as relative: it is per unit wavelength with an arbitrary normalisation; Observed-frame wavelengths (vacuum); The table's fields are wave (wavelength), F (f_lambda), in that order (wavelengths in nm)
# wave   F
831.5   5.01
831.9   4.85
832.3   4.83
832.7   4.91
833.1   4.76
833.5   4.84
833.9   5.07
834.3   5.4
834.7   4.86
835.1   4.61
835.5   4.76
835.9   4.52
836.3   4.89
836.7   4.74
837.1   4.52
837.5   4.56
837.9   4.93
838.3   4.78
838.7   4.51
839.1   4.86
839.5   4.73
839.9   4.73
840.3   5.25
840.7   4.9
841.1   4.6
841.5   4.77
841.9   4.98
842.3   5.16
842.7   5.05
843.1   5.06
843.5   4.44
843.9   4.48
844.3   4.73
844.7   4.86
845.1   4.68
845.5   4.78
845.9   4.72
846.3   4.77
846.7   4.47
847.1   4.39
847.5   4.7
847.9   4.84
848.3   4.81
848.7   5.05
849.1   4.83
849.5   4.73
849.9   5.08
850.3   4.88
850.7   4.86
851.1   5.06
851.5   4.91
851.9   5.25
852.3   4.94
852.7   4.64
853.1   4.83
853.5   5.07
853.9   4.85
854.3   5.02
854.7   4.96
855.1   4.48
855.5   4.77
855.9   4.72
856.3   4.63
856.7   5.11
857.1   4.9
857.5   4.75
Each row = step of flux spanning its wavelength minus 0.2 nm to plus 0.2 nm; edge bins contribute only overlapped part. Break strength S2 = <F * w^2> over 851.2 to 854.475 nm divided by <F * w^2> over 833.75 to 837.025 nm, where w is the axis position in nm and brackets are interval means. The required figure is 1.06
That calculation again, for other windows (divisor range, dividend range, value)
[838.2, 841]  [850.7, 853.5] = 1.06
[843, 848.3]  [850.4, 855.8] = 1.06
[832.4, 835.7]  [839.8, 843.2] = 1.03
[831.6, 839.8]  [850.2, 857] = 1.06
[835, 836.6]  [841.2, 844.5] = 1.04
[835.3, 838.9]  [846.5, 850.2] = 1.04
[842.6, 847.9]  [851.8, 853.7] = 1.07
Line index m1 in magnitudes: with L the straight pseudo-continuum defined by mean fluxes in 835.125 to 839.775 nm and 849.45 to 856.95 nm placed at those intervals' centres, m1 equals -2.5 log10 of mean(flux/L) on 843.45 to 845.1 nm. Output 0.03 mag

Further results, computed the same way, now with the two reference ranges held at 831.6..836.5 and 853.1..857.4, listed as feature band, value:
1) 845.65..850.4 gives 0.02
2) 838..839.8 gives 0.03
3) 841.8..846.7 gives 0.01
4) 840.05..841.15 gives -0.02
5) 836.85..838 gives 0.05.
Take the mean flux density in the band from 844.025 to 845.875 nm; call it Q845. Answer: 4.75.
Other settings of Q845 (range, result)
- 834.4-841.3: 4.76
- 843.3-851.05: 4.75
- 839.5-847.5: 4.78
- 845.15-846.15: 4.74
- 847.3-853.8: 4.9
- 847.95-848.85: 4.91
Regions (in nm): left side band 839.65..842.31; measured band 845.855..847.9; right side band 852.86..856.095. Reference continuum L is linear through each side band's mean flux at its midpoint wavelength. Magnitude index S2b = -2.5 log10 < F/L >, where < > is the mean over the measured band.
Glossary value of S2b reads 0.06 mag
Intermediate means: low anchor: 4.89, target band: 4.62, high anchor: 4.84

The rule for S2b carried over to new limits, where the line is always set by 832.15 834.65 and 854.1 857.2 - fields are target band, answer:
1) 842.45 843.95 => 0.02 mag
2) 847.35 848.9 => 0.00 mag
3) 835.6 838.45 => 0.05 mag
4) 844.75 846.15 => 0.03 mag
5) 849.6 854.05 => -0.02 mag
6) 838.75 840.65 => 0.01 mag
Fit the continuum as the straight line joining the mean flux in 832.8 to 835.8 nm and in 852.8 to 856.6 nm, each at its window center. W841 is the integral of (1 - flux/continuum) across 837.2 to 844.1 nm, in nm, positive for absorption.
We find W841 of 0.08 nm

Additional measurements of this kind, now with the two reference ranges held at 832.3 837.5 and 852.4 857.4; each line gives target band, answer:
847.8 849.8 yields -0.02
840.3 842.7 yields -0.05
